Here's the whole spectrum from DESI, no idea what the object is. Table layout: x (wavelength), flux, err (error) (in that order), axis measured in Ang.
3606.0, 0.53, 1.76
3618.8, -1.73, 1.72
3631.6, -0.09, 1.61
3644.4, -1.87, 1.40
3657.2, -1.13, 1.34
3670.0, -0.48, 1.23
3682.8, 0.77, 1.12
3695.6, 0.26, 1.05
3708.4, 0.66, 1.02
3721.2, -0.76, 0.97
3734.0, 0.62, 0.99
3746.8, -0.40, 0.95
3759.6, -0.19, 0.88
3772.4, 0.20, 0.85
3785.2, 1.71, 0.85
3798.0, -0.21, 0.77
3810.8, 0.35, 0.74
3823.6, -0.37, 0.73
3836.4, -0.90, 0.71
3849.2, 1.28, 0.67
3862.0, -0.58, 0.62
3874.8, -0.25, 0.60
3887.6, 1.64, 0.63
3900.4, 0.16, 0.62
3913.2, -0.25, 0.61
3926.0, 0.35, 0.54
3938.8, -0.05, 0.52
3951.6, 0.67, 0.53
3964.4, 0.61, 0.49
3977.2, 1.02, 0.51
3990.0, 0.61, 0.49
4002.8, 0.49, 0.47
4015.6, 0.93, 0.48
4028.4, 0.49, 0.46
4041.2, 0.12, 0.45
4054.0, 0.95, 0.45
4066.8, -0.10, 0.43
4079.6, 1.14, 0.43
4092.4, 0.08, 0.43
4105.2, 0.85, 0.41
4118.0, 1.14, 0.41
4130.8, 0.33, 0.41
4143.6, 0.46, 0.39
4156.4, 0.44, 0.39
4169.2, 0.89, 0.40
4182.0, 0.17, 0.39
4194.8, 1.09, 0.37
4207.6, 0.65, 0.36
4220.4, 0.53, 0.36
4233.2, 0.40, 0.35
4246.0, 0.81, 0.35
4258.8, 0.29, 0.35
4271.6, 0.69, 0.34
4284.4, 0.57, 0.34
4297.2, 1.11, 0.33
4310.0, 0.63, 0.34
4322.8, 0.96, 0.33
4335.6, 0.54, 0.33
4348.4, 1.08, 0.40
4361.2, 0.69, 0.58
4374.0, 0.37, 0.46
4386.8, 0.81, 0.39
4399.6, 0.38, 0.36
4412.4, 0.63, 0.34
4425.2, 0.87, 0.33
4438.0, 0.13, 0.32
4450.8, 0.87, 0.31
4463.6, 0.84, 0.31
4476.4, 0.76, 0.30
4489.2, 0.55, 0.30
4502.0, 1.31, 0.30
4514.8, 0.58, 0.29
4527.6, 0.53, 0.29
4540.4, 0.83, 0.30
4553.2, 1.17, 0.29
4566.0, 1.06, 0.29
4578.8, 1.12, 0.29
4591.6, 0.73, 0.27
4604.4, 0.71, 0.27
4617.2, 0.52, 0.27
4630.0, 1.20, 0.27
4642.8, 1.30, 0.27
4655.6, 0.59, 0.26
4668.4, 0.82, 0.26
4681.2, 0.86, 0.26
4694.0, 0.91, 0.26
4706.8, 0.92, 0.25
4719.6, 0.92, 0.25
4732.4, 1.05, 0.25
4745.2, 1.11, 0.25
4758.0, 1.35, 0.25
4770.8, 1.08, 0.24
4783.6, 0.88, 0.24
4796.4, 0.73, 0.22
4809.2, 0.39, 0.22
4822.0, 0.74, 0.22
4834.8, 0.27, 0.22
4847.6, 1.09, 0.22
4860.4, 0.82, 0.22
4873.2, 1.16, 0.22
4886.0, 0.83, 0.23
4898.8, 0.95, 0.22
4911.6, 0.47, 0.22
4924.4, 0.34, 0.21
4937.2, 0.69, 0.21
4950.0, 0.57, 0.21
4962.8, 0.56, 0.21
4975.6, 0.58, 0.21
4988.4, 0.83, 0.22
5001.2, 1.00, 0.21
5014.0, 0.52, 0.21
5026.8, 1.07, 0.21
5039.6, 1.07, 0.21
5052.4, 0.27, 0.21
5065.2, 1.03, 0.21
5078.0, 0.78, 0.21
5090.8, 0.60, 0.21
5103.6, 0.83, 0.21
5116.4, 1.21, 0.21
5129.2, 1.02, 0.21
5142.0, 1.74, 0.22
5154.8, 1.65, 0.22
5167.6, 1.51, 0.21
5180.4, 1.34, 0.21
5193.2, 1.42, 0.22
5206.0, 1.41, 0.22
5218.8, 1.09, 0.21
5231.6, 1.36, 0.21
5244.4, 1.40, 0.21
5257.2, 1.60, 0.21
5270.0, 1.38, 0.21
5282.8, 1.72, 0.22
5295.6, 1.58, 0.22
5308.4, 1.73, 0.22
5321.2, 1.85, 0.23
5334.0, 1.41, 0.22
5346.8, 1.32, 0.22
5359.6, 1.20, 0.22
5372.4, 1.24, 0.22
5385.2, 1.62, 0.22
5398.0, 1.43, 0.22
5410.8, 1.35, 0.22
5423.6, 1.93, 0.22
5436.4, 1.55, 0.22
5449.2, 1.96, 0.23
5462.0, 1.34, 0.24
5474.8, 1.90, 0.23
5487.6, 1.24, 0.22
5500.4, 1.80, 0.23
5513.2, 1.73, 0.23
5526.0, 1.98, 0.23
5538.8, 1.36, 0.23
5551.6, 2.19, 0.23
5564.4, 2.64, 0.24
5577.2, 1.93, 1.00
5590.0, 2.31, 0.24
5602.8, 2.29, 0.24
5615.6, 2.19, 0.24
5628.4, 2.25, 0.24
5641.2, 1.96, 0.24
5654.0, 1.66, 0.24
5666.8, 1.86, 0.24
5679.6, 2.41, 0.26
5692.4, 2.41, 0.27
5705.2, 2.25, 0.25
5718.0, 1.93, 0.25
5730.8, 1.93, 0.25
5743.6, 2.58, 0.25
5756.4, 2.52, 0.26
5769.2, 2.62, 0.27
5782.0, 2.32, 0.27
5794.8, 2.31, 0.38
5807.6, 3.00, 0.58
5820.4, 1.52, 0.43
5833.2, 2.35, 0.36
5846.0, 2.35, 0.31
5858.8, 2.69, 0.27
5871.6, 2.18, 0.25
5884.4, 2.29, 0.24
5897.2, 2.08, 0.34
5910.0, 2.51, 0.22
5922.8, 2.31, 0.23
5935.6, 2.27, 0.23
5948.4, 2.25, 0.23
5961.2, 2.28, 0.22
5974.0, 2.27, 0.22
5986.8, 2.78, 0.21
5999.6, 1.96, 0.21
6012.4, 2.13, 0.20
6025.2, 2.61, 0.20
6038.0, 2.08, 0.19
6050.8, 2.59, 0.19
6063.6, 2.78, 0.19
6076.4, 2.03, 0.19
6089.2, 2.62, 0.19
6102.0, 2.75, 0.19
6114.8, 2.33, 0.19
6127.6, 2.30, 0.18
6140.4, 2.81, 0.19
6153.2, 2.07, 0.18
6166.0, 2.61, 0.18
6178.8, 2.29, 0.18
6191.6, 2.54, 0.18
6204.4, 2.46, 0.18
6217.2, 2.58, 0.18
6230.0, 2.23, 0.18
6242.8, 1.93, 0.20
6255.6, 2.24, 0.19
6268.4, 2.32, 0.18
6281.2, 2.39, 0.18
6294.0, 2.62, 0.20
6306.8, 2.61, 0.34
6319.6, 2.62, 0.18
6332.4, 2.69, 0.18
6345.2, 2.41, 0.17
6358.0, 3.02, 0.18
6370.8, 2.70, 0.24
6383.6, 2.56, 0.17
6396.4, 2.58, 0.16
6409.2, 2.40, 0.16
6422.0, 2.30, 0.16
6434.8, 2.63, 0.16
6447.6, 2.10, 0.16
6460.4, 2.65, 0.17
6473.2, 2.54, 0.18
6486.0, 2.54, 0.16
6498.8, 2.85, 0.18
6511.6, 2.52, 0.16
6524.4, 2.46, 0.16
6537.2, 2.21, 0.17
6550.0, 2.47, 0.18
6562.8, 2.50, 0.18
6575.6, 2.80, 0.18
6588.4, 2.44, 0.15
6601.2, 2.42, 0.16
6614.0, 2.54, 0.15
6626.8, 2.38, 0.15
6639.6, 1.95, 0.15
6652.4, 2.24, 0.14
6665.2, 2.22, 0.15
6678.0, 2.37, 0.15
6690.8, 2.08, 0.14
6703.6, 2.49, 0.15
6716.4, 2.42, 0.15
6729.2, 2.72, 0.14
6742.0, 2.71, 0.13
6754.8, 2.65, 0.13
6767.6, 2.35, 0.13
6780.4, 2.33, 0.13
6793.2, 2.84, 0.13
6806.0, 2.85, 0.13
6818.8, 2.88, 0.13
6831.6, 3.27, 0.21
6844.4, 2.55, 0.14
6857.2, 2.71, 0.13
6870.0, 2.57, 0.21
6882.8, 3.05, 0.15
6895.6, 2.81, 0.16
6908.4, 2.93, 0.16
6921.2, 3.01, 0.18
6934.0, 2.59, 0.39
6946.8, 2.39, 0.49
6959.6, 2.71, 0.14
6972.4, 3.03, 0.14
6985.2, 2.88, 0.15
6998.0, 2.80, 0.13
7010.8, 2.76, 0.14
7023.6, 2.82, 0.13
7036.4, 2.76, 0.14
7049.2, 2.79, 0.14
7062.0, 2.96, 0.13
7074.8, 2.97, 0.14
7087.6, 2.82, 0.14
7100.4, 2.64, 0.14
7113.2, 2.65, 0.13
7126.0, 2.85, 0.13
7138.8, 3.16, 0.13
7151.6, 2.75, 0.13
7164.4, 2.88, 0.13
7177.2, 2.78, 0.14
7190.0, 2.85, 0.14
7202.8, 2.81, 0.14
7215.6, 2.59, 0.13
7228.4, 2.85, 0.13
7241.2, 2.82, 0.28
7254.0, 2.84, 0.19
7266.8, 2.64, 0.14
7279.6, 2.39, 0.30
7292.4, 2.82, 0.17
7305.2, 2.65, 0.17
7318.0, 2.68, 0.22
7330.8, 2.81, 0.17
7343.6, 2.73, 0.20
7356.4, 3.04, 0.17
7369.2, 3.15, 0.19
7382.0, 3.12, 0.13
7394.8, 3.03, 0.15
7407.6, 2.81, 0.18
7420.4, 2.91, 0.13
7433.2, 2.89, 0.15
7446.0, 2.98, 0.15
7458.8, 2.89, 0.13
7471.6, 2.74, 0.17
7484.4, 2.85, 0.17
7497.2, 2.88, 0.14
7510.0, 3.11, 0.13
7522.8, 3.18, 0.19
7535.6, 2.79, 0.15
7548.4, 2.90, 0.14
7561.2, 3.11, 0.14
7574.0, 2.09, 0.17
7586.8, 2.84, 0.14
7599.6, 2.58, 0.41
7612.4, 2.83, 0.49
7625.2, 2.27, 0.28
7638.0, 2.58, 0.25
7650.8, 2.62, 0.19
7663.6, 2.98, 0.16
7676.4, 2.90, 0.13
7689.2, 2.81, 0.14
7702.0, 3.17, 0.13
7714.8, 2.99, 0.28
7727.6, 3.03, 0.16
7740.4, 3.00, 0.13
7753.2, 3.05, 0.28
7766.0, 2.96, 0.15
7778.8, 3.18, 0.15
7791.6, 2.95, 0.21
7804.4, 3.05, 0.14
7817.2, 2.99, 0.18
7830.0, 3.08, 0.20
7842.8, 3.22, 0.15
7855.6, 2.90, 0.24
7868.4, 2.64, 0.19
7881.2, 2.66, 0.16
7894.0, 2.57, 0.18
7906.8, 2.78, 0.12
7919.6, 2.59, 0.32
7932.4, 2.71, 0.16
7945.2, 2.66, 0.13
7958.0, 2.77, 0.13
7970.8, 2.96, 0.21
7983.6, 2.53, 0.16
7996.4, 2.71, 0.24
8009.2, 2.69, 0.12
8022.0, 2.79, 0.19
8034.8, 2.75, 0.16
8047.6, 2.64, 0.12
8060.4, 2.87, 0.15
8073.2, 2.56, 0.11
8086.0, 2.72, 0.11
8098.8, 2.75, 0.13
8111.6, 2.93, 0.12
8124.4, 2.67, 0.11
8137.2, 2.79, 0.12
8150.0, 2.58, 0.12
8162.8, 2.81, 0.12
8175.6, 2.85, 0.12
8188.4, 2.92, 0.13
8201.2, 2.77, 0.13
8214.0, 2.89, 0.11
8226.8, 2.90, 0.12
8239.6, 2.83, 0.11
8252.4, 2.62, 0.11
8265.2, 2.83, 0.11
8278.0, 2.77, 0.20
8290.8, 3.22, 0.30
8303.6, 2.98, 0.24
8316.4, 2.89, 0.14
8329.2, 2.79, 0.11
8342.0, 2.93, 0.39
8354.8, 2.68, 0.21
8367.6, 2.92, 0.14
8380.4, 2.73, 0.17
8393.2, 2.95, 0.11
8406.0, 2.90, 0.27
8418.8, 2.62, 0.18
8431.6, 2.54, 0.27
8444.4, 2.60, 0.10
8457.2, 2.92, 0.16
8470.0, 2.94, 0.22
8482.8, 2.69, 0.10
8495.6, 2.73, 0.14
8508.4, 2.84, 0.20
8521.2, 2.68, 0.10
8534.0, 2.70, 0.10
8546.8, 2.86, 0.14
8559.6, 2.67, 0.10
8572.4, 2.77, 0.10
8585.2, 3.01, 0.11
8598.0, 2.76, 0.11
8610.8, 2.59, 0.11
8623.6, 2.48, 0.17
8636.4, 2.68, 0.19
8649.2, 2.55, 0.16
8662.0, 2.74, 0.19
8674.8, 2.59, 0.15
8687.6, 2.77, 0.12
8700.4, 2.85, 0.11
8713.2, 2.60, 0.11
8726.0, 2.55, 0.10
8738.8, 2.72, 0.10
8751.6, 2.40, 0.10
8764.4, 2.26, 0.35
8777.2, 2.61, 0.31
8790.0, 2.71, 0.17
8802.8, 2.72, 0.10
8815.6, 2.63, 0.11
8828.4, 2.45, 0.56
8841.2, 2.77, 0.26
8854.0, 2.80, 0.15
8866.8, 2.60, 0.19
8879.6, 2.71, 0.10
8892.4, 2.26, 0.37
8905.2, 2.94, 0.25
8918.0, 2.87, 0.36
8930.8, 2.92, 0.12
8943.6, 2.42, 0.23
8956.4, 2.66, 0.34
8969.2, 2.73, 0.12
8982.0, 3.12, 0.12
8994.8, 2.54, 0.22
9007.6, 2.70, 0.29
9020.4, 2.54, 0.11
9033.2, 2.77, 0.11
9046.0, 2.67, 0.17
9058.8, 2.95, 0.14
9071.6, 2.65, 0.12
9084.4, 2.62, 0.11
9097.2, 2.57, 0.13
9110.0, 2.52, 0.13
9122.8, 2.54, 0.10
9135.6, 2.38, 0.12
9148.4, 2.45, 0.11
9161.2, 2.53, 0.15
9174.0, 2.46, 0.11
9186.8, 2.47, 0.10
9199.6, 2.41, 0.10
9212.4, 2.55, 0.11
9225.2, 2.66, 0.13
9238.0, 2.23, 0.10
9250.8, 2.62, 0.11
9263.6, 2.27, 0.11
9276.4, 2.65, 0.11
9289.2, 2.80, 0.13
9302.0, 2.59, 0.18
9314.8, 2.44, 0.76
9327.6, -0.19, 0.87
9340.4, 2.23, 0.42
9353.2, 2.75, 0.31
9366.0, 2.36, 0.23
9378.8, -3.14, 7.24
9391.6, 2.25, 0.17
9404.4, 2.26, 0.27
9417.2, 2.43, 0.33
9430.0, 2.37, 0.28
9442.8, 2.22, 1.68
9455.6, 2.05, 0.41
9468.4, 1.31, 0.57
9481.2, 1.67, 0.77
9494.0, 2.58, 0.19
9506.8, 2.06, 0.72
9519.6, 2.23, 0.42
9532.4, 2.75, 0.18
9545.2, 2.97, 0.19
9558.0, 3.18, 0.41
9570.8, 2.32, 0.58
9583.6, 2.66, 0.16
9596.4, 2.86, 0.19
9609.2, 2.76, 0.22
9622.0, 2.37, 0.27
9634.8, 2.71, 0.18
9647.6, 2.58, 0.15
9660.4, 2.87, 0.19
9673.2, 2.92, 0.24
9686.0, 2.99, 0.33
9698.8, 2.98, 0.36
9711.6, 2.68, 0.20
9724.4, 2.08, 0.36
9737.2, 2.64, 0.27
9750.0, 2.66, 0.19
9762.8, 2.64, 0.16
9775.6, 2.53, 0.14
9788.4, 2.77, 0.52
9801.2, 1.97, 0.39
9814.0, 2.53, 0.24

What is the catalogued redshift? 0.285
